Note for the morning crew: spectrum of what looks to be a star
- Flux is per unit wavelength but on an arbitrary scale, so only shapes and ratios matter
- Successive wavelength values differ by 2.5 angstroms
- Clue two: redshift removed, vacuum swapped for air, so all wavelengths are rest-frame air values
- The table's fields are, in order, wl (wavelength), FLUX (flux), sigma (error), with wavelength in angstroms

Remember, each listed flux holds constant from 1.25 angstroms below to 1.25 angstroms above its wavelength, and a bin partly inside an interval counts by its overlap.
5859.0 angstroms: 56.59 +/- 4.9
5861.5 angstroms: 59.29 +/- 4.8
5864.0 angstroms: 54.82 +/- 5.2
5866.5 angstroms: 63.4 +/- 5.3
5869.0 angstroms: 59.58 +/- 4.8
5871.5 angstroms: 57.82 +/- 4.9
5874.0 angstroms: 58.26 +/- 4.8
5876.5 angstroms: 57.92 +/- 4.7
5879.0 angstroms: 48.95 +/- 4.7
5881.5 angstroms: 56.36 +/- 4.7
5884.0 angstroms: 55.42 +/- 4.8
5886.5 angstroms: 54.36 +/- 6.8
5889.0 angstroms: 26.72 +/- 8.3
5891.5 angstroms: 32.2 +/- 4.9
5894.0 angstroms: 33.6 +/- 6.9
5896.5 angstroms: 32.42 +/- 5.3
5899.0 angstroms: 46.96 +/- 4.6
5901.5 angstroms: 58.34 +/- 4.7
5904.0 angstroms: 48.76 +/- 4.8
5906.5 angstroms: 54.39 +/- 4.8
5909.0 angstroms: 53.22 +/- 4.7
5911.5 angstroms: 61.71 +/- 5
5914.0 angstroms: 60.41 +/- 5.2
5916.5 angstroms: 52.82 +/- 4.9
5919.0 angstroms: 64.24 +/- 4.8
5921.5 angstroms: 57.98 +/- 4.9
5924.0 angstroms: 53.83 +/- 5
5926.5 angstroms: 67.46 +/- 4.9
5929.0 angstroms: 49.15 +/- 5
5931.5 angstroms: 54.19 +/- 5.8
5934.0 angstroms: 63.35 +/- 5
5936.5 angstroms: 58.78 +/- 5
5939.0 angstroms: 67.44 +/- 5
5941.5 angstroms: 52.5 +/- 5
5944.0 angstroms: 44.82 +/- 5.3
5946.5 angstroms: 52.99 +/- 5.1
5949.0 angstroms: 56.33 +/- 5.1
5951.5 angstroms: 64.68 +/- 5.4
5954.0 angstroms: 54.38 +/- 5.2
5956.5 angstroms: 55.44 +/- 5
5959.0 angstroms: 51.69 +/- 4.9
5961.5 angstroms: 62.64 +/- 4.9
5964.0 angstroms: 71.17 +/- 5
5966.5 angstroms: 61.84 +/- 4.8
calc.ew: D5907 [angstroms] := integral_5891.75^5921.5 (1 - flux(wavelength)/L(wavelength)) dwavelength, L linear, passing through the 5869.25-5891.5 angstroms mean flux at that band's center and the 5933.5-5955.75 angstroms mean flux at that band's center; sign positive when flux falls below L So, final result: 1.4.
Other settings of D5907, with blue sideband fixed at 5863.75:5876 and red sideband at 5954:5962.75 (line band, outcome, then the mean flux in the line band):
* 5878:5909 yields 6.5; 46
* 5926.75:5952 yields 0.1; 56.6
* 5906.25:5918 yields 0.2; 56.9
